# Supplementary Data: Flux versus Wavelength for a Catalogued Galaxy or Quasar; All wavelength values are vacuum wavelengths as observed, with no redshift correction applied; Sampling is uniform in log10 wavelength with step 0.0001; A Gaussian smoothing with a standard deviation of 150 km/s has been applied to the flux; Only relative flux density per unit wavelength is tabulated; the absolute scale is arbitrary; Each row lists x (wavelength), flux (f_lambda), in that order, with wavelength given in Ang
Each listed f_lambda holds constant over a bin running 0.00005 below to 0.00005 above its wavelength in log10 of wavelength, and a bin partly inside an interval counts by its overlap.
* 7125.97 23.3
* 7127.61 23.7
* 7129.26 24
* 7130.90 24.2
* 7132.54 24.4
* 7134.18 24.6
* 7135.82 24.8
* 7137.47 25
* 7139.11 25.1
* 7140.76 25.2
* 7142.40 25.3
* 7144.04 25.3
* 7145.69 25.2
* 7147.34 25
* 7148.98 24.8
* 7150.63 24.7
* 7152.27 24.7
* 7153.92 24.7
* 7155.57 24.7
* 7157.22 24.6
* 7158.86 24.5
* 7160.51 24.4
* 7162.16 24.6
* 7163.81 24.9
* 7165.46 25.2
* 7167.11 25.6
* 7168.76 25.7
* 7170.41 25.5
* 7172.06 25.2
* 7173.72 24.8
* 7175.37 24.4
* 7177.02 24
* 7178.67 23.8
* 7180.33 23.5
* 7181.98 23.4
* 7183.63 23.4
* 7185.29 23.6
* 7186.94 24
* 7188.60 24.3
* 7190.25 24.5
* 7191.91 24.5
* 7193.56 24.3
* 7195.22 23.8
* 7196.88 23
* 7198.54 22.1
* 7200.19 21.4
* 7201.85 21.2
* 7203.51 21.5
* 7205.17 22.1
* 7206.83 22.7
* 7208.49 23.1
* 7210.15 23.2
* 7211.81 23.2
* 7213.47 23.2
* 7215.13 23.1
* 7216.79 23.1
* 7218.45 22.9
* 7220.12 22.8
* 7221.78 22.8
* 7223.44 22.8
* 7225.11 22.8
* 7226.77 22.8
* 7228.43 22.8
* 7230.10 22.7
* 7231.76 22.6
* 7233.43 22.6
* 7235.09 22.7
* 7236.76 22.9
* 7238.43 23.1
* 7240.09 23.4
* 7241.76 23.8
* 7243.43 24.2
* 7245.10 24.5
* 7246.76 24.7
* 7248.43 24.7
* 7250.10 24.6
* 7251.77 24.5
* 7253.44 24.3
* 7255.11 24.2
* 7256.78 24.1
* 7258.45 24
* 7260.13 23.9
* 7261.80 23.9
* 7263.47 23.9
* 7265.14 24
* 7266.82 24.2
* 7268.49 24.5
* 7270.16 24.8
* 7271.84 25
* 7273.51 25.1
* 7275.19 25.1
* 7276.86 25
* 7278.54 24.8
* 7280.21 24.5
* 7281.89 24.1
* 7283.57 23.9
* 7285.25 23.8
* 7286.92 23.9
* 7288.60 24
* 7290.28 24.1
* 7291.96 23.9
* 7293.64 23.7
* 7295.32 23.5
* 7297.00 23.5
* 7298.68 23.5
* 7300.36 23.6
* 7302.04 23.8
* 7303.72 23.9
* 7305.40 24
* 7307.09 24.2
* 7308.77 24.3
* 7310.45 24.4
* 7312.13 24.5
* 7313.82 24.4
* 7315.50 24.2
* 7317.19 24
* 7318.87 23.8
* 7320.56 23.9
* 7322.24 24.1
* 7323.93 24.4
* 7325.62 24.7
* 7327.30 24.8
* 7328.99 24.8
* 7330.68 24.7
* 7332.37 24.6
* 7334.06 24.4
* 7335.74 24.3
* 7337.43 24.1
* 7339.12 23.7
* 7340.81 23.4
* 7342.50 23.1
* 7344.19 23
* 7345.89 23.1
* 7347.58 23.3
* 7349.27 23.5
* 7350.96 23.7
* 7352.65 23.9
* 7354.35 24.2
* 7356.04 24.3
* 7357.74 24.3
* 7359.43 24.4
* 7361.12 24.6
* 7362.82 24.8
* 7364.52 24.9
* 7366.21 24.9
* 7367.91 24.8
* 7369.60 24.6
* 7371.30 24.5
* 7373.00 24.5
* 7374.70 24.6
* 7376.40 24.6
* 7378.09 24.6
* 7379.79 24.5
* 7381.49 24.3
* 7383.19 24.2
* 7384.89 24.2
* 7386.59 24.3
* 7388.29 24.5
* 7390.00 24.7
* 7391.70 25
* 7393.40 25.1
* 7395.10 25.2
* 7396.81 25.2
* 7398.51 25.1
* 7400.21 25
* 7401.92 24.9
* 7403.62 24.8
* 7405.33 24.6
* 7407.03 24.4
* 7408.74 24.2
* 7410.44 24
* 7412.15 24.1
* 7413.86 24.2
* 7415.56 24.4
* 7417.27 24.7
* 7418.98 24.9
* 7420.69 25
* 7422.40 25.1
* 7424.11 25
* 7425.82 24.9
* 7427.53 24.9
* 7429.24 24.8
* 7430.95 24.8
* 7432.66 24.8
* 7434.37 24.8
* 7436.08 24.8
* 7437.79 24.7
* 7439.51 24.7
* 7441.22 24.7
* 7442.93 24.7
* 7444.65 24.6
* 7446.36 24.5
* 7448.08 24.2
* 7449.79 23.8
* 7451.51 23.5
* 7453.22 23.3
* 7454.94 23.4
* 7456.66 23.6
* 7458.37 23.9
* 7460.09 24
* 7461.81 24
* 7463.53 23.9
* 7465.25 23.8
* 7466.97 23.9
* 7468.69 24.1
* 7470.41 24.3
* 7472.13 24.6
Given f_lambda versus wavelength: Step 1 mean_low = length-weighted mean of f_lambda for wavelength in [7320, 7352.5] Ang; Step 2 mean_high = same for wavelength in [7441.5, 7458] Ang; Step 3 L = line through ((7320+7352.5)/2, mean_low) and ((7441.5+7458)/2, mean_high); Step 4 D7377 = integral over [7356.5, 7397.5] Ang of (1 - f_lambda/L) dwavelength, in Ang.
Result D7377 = -1.11 Ang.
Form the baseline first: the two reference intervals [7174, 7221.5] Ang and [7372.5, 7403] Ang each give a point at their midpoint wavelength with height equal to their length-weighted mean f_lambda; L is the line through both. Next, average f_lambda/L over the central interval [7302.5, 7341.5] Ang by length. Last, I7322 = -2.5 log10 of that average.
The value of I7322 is 0.00 mag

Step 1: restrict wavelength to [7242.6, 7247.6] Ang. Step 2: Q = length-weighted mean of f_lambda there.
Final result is 24.5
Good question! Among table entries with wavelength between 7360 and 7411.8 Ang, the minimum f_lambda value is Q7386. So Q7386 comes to 24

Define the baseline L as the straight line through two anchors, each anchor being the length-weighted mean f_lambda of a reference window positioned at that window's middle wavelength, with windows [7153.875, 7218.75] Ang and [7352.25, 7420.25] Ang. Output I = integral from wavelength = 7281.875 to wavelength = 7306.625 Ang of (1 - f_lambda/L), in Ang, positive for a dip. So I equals 0.4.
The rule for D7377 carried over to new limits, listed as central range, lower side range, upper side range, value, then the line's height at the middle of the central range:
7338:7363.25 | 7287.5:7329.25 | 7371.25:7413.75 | 0.5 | 24.3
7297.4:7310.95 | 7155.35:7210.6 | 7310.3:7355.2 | 0.0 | 24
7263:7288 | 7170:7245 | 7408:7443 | -0.8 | 23.7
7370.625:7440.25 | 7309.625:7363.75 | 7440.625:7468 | -1.9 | 24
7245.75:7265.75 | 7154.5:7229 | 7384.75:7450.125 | -0.2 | 23.9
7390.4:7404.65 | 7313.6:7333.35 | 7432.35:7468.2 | -0.5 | 24.2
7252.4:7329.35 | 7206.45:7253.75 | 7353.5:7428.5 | -1.2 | 23.8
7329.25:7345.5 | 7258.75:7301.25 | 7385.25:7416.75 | 0.3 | 24.4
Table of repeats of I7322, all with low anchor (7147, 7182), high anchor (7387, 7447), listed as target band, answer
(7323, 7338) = 0.01 mag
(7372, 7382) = 0.01 mag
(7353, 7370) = 0.01 mag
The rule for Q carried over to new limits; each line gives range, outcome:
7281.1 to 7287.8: 23.9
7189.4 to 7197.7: 24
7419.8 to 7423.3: 25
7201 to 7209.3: 22.1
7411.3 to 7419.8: 24.5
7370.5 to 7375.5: 24.5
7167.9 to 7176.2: 25.1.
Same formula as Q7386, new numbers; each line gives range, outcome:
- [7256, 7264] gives 23.9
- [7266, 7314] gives 23.5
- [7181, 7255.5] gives 21.2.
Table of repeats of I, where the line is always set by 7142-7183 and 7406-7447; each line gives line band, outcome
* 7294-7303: 0.40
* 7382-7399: -0.04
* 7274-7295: 0.40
